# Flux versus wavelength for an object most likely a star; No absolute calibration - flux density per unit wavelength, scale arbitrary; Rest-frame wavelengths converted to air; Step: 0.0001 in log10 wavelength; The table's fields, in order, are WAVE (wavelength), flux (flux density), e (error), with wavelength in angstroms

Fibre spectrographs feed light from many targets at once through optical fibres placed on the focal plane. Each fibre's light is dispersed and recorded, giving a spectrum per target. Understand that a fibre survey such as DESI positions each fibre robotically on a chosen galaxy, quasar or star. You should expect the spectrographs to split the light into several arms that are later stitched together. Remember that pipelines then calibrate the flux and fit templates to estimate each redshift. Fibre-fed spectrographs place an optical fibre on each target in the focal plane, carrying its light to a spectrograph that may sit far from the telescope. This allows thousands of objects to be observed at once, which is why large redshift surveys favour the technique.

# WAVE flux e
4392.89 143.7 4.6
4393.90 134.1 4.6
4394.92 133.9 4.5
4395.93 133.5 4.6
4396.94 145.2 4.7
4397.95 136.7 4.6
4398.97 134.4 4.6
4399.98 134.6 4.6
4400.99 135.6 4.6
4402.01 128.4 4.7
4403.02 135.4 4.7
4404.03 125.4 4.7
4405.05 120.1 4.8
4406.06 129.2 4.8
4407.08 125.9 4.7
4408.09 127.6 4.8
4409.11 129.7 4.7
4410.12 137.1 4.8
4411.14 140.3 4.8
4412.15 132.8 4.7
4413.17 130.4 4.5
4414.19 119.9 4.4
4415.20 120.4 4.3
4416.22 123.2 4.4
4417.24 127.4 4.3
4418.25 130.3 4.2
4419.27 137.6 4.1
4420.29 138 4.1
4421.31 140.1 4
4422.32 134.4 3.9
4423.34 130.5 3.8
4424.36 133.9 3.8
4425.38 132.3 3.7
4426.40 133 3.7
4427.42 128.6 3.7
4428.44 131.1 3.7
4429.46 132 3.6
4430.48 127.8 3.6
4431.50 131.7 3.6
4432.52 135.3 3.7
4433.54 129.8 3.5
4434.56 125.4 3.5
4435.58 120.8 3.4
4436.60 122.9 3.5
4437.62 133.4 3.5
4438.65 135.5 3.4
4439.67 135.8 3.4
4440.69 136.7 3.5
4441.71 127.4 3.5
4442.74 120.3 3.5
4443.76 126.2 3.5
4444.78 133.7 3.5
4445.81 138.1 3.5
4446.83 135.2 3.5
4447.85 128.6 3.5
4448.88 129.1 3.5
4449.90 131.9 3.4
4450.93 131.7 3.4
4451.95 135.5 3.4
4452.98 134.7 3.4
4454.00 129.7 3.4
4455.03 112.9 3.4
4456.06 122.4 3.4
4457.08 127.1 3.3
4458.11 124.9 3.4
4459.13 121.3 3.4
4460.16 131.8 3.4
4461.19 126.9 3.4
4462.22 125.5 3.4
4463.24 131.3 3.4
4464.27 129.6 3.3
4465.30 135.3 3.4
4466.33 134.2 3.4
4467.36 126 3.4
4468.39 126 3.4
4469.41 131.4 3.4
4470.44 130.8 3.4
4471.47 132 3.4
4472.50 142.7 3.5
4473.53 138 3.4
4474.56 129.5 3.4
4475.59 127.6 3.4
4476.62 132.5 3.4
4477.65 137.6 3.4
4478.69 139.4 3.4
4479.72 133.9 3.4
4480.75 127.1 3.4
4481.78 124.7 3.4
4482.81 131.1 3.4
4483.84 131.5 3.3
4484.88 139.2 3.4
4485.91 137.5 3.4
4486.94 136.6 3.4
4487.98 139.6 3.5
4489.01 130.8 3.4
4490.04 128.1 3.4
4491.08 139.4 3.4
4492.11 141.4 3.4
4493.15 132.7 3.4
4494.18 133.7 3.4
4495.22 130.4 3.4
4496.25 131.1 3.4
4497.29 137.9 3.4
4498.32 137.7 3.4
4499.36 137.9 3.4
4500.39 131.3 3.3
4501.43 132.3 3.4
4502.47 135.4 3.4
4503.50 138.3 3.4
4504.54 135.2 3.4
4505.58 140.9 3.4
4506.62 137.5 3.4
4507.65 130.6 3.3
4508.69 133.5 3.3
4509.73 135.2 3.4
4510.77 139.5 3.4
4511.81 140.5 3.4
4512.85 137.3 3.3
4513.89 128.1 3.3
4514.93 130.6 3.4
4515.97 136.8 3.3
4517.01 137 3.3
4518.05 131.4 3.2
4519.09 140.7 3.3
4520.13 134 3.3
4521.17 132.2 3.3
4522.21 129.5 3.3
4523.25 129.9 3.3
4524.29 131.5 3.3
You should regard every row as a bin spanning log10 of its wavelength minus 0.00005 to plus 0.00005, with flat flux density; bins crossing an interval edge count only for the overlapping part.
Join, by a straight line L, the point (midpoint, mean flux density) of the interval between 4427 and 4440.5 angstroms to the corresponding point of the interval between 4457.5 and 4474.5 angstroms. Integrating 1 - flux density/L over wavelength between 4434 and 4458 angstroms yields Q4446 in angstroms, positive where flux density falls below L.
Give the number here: 0.2 angstroms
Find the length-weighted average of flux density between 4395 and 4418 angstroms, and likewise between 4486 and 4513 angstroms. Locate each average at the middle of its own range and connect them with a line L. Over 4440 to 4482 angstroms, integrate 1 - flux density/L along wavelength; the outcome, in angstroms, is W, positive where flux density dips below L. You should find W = 1.0 angstroms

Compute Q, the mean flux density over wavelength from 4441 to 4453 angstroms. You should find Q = 131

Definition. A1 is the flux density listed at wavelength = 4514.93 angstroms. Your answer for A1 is 130.6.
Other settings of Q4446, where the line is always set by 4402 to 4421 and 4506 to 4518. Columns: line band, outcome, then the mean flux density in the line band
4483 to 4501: -0.15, 135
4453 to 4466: 0.51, 127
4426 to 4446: 0.12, 130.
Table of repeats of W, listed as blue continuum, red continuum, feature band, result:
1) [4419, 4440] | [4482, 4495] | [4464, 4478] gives 0.16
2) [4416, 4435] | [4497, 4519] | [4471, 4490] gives 0.07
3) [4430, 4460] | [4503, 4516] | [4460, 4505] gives -0.12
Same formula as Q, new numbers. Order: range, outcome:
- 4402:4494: 131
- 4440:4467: 129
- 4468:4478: 133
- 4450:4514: 133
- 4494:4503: 134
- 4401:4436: 130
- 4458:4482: 131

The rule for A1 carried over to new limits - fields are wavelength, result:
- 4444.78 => 133.7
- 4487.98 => 139.6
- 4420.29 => 138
